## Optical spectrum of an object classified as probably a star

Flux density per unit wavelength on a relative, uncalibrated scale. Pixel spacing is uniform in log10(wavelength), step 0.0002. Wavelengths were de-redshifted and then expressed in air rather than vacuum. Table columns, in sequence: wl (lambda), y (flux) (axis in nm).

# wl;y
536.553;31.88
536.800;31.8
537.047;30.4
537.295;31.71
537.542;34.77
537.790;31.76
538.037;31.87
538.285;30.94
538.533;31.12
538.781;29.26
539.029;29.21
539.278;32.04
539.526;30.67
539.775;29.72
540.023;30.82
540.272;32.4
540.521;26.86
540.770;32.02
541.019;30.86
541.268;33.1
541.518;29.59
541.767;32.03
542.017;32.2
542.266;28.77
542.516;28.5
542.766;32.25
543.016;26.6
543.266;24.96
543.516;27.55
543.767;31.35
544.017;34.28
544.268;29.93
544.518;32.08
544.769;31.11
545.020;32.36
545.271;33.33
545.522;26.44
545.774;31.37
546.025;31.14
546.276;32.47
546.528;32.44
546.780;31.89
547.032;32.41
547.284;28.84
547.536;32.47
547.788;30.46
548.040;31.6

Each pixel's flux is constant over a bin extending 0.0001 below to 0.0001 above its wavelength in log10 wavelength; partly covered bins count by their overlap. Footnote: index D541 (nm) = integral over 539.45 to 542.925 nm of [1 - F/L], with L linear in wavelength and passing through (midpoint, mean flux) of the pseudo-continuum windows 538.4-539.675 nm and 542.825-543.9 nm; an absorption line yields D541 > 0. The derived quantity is -0.17 nm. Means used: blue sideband 30.4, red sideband 28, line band 30.7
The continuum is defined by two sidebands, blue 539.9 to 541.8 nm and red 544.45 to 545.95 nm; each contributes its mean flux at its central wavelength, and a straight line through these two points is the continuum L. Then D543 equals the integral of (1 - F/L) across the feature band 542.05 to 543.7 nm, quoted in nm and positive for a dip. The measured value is 0.13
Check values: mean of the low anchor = 30.9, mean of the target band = 28.4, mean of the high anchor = 31.1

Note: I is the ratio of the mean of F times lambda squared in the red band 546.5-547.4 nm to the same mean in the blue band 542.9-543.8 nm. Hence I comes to 1.16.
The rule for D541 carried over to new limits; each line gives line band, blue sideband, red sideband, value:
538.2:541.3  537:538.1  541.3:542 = 0.109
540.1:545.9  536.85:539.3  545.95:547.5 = 0.189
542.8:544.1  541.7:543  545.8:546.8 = 0.076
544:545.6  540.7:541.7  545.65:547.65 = 0.012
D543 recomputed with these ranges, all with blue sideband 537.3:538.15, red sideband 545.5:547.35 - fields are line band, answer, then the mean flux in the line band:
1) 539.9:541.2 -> 0.06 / 30.7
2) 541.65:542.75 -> 0.05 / 30.5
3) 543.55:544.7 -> 0.00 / 31.5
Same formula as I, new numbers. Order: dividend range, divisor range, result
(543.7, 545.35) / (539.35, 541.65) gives 1.06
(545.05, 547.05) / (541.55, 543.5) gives 1.09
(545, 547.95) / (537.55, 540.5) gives 1.04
